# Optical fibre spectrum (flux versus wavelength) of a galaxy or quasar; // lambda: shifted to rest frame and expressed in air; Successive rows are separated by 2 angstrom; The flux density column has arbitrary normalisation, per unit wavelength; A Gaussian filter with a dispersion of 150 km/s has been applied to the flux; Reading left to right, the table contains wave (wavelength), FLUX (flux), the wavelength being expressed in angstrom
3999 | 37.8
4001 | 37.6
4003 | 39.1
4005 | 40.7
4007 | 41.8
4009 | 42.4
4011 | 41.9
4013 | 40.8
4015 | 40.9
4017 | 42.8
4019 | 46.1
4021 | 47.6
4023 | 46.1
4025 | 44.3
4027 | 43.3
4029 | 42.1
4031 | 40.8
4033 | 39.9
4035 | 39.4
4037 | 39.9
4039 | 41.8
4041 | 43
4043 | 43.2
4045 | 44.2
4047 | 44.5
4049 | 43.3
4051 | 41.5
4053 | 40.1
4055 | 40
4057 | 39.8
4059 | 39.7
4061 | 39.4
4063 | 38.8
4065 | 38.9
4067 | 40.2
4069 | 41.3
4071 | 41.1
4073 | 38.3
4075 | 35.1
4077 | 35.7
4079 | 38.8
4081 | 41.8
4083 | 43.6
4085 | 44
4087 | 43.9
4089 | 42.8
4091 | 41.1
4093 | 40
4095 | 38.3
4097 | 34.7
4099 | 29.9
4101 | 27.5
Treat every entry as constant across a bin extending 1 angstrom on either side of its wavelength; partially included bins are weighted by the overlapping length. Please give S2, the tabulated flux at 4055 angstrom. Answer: 40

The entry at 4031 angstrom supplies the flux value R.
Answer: 40.8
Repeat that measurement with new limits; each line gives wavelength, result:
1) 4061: 39.4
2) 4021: 47.6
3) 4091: 41.1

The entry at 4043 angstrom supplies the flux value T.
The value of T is 43.2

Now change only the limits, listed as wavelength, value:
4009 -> 42.4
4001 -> 37.6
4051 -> 41.5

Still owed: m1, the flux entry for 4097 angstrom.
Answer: 34.7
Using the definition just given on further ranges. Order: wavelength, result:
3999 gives 37.8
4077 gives 35.7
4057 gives 39.8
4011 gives 41.9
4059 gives 39.7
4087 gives 43.9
